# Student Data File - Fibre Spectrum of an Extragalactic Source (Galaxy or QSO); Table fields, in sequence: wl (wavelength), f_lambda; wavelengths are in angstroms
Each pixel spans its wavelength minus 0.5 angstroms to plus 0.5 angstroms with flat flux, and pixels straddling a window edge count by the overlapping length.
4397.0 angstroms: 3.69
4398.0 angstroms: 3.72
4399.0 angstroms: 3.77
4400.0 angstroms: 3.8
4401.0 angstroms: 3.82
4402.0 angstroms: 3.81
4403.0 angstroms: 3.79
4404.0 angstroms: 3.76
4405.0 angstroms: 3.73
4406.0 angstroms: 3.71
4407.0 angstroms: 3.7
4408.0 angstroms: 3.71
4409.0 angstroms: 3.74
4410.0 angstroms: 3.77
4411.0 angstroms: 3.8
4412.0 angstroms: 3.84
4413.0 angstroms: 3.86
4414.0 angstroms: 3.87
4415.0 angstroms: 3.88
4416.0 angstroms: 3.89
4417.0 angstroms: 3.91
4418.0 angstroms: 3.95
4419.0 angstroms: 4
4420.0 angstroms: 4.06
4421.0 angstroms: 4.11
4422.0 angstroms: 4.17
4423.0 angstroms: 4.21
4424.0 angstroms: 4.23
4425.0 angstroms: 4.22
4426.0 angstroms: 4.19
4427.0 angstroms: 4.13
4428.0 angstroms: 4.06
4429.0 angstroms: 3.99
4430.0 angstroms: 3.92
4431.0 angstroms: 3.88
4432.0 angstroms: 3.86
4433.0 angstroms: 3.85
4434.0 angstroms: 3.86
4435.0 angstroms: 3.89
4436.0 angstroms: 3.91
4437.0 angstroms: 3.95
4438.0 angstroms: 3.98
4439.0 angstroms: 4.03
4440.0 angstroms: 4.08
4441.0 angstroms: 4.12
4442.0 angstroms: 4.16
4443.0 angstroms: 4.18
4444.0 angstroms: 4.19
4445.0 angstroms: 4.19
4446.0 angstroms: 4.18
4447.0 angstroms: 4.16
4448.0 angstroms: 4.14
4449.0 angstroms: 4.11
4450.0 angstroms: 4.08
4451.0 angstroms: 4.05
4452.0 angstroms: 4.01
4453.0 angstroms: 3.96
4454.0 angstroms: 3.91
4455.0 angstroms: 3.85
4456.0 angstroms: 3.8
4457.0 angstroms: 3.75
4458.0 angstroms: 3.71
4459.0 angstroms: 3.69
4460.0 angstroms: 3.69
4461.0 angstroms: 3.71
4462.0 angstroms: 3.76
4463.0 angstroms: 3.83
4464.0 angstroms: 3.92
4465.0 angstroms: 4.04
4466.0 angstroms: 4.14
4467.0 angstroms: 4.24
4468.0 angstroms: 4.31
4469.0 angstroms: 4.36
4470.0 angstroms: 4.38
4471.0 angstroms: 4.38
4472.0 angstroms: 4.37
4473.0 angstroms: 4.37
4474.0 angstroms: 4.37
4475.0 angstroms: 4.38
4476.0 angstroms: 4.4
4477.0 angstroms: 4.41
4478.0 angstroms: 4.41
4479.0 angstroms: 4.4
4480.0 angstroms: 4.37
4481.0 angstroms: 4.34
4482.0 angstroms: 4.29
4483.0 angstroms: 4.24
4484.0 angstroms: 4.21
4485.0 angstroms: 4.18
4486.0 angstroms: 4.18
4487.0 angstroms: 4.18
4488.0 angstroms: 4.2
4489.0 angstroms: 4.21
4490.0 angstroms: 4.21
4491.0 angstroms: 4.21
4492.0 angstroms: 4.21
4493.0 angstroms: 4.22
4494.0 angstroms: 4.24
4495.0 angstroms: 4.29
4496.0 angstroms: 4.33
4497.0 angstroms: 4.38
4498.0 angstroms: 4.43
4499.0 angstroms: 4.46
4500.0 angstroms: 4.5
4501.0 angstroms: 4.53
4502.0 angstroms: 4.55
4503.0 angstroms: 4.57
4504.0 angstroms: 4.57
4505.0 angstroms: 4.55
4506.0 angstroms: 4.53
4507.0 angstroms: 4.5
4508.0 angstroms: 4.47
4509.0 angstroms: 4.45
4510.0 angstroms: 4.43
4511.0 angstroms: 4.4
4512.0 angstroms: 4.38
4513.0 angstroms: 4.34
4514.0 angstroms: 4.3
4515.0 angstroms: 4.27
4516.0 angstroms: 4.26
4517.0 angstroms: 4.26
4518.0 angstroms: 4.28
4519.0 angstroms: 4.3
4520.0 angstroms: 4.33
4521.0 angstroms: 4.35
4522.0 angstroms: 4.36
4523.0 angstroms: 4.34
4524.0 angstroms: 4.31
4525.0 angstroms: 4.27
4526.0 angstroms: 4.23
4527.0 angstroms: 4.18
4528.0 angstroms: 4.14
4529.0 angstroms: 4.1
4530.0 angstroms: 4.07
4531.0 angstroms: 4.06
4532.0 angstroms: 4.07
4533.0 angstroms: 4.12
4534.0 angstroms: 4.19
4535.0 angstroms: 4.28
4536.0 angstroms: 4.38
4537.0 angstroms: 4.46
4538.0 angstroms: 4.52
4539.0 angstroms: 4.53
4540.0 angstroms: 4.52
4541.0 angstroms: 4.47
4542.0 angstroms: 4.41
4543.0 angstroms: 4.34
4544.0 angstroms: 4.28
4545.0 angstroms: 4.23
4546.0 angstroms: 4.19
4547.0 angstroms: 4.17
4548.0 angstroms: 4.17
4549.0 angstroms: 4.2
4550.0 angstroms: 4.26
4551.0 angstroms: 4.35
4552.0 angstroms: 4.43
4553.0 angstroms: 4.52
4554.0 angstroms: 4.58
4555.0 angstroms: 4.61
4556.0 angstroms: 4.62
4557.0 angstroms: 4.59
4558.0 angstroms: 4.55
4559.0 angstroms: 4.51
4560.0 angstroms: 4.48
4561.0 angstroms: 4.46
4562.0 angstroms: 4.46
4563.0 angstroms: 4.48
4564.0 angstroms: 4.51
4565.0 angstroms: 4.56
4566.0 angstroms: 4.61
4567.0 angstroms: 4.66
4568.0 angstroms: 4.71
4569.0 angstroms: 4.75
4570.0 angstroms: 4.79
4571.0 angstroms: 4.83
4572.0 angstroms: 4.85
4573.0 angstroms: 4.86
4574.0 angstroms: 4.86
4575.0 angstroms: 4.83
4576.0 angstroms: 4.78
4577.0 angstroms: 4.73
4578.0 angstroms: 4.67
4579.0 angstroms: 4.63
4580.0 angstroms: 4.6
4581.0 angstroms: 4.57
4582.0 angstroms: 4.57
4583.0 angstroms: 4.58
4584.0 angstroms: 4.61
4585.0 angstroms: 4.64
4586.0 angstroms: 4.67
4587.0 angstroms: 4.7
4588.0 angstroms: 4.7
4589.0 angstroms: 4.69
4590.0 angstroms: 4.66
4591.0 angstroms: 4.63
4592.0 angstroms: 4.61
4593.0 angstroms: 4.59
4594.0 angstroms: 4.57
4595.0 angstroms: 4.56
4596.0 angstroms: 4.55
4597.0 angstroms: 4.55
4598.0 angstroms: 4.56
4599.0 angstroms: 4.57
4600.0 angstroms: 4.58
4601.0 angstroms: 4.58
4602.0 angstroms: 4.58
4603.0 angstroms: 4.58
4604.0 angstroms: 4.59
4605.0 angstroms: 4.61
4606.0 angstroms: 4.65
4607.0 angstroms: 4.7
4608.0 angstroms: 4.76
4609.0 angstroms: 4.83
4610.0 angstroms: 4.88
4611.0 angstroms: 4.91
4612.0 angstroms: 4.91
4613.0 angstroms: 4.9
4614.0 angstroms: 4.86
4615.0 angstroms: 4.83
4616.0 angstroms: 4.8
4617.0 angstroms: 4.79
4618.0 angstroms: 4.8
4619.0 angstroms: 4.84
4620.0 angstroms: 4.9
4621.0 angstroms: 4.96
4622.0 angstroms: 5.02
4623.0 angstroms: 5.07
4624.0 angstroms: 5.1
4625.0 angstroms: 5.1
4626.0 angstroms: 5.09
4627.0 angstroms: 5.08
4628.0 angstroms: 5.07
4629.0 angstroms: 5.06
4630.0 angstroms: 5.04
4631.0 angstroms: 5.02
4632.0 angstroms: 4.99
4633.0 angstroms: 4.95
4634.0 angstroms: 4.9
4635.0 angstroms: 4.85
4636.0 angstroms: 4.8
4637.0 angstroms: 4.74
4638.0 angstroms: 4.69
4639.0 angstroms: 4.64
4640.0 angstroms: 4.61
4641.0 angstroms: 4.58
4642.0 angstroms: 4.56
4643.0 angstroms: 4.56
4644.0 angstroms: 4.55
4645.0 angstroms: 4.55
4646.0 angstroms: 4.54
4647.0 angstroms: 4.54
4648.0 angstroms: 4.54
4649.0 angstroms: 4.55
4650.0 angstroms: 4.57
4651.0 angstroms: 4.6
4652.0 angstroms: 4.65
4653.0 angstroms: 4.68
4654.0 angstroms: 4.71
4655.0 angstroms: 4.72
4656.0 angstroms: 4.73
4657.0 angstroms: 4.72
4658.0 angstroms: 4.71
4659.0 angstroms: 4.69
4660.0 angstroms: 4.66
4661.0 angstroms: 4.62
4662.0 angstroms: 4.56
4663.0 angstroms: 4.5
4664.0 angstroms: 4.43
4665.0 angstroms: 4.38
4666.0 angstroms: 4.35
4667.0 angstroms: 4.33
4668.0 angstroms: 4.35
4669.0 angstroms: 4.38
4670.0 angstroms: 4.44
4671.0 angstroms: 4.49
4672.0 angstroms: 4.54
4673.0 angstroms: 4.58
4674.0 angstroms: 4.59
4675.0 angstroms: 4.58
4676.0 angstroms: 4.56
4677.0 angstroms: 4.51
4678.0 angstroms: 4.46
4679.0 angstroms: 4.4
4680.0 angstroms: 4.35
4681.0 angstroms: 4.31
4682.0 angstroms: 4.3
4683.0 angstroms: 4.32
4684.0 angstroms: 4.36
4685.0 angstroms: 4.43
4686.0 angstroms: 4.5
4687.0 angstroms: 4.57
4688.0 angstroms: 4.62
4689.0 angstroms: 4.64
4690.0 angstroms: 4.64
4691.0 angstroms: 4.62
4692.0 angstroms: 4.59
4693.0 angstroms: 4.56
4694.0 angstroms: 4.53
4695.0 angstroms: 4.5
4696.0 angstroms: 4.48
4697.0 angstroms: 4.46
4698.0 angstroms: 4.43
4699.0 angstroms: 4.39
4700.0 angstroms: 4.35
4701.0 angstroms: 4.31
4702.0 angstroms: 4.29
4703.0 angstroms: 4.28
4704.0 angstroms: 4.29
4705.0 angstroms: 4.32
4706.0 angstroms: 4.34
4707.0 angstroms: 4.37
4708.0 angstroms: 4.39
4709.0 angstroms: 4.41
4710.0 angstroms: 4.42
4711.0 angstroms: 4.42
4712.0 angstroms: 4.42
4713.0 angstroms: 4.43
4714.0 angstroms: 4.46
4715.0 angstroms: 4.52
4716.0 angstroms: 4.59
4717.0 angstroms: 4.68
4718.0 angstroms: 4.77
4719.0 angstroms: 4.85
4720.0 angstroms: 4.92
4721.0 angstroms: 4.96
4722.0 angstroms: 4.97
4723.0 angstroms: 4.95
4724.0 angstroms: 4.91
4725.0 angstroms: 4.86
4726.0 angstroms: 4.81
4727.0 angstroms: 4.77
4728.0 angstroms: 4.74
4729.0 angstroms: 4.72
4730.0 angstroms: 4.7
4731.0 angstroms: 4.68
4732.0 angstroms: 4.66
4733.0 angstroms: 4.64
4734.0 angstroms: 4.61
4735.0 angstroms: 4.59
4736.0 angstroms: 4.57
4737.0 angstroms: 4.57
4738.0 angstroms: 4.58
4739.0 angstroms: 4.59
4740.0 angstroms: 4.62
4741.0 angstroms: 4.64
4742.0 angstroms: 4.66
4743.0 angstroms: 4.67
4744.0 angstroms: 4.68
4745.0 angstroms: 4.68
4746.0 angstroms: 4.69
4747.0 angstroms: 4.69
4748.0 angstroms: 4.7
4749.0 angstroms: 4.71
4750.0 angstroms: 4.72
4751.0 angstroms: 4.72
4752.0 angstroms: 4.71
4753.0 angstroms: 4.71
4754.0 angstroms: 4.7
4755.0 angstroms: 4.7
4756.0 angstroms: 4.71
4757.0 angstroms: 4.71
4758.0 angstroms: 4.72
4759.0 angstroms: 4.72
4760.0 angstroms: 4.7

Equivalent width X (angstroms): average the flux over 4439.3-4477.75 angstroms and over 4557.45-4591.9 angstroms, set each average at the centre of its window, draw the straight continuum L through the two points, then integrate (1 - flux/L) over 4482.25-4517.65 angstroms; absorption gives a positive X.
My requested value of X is -0.5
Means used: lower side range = 4.09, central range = 4.35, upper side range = 4.65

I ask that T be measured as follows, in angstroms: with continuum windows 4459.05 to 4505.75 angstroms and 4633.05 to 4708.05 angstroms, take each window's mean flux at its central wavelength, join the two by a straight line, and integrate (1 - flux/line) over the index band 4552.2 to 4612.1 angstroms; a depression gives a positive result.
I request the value -3.25 angstroms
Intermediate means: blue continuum 4.27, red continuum 4.53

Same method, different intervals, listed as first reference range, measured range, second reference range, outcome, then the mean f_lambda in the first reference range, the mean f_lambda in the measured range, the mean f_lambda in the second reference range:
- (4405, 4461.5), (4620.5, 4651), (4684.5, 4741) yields -2.78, 3.96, 4.81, 4.58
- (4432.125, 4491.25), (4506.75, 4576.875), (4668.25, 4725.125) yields -2.86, 4.11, 4.42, 4.52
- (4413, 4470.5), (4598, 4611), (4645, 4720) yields -0.96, 4.01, 4.67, 4.51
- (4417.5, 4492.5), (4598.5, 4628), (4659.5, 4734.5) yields -2.97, 4.1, 4.83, 4.53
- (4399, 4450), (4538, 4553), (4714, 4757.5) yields -0.29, 3.97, 4.34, 4.71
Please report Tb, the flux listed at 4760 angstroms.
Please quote 4.7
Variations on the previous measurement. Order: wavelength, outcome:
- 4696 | 4.48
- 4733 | 4.64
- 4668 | 4.35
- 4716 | 4.59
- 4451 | 4.05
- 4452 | 4.01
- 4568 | 4.71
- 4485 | 4.18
